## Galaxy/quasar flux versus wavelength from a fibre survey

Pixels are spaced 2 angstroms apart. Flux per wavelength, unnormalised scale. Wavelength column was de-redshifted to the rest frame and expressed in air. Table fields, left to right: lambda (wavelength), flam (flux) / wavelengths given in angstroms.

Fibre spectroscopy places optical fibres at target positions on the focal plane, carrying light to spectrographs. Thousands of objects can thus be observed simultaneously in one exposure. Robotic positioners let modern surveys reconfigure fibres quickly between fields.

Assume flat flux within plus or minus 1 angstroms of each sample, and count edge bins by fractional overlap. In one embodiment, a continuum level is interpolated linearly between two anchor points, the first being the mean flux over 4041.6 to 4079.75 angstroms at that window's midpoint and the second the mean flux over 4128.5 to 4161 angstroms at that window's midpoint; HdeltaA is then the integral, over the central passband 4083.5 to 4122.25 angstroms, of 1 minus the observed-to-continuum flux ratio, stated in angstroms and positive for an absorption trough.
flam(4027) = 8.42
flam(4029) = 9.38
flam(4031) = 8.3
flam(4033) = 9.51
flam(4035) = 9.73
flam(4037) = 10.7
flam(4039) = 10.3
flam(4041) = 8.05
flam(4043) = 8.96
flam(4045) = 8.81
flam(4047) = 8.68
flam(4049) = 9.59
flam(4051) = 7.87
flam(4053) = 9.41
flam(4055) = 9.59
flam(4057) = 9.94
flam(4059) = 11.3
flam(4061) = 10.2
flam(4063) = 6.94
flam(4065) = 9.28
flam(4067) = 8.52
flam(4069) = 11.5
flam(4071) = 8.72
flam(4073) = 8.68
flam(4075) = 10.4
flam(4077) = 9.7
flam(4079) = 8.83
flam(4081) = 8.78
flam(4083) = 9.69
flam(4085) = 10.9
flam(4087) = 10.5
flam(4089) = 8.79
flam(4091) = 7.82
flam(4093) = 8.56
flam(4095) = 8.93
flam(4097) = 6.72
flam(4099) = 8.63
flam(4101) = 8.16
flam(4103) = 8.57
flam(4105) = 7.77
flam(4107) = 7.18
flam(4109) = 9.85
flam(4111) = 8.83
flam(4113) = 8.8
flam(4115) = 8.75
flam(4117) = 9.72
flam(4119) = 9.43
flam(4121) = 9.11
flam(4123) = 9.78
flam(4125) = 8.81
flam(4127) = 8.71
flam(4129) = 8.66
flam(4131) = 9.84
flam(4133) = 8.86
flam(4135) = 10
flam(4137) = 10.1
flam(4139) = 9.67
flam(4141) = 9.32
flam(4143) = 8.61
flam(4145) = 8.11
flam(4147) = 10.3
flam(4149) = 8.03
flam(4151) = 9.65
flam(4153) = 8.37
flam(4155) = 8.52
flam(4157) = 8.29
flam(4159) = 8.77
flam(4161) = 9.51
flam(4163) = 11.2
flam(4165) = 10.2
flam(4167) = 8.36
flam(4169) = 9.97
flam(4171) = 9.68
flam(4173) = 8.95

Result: 1.6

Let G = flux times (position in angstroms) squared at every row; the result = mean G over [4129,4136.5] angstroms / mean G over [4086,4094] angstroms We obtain 1.1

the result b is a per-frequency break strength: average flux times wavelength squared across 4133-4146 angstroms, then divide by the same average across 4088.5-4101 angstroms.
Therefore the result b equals 1.2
